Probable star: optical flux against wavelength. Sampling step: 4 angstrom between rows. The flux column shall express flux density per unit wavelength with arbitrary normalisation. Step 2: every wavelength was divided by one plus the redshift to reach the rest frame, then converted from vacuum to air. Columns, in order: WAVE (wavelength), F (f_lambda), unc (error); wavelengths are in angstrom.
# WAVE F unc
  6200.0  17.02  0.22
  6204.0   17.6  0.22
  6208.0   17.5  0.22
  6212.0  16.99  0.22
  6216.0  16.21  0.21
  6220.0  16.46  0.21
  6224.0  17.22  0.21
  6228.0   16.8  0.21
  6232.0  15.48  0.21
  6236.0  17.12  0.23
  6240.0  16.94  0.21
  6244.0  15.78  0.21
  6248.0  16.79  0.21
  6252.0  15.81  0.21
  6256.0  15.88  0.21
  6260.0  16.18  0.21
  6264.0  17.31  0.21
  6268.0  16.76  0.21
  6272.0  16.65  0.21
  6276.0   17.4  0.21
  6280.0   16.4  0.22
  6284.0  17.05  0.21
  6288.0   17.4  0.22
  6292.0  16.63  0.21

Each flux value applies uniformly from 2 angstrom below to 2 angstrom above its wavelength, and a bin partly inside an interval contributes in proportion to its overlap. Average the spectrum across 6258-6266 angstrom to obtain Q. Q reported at 16.7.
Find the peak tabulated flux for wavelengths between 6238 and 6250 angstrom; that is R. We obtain 16.94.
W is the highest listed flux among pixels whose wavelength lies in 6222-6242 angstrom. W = 17.22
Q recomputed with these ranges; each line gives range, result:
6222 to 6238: 16.7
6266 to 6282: 16.8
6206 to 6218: 16.9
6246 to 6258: 16.2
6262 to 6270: 17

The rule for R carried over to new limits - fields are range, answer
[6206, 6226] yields 17.5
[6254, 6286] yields 17.4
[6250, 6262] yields 16.18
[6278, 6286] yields 17.05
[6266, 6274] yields 16.76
